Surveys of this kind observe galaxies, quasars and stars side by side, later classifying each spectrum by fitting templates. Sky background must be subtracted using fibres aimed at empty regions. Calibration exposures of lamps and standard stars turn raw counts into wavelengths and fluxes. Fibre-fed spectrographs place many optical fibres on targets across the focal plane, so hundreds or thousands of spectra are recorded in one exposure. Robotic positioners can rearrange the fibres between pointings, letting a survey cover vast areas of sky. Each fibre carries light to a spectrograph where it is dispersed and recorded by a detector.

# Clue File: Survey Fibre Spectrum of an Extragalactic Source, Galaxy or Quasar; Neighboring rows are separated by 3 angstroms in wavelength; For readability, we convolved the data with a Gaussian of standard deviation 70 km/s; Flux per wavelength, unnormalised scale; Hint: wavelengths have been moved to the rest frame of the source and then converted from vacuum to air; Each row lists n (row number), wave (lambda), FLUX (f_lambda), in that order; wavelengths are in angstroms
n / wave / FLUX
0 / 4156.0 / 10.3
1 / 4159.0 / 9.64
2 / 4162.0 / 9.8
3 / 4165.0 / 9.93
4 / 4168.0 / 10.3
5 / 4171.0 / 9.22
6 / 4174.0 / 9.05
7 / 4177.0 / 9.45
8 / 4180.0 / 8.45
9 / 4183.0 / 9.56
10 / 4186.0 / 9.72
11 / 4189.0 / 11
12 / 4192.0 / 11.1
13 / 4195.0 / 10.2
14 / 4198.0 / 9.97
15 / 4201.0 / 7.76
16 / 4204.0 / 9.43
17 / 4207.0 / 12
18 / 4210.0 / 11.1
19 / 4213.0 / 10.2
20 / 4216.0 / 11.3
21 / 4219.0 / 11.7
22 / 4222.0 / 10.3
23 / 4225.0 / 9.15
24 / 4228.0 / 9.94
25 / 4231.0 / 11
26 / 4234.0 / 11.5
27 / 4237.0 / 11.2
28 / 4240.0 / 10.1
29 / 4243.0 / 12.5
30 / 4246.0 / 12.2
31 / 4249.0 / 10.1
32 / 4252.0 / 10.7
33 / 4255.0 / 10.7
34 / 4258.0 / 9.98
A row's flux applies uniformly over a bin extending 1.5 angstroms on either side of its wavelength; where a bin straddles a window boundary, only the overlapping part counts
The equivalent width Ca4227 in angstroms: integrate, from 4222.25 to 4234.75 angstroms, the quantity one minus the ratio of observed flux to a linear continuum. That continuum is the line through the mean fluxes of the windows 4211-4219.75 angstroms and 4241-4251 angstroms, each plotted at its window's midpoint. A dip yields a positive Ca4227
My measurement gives 1.0 angstroms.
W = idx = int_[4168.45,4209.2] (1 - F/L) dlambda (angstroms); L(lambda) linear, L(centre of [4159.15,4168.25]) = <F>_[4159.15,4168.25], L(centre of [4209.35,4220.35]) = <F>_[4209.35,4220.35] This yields 2.66 angstroms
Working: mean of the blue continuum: 9.92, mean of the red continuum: 11.1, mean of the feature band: 9.8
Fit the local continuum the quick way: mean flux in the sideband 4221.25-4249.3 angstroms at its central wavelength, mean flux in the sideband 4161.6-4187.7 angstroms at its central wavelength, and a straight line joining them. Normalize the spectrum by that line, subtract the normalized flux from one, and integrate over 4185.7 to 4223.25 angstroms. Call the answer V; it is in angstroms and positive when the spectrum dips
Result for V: -1.1 angstroms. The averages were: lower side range 9.5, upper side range 10.8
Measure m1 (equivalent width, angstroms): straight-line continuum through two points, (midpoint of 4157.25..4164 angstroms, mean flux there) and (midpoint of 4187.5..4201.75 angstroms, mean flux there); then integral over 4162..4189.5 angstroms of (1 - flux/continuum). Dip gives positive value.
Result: 0.9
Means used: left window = 9.76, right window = 10.1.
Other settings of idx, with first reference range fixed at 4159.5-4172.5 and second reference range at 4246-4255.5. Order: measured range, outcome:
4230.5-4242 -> -0.47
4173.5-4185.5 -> 0.93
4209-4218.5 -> -0.56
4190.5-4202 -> 0.33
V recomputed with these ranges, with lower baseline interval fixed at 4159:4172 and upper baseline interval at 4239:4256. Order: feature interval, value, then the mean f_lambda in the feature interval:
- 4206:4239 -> -0.40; 10.8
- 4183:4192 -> -0.17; 10.4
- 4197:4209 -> 0.65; 9.84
